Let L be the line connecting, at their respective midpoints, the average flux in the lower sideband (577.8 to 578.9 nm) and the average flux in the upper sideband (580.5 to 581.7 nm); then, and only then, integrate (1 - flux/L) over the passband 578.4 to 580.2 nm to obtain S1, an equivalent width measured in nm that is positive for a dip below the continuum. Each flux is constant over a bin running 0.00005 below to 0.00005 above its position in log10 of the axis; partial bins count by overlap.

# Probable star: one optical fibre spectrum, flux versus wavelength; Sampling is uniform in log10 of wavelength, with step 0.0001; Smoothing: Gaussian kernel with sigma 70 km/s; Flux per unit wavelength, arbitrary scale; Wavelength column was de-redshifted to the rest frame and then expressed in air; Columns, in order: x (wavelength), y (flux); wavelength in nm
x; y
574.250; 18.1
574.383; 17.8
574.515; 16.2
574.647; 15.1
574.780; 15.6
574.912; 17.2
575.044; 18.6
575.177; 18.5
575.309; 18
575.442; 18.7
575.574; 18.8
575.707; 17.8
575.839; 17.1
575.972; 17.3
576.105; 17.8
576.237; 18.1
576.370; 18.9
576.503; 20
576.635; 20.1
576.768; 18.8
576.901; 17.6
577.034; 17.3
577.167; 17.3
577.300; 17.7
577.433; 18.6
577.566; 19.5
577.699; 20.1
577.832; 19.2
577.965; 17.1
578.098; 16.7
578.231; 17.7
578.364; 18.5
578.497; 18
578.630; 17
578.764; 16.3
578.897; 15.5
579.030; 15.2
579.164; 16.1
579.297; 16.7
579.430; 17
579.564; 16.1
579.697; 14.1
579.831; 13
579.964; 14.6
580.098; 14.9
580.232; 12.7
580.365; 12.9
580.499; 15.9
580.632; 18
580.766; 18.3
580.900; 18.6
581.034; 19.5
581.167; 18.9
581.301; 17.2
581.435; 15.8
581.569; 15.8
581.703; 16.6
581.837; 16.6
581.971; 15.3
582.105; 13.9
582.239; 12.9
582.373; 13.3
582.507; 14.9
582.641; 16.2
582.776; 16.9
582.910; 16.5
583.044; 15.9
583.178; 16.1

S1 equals 0.18 nm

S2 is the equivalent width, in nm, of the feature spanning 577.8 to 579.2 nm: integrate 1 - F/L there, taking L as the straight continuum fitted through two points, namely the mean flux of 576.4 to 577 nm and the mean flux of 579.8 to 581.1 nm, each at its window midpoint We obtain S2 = 0.04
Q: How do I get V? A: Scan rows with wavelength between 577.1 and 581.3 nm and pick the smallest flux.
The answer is 12.7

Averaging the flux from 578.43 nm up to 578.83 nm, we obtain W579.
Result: 17.1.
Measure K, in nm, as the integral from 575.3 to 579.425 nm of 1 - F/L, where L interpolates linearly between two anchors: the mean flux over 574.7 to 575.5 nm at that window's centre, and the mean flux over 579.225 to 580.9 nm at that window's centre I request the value -0.28 nm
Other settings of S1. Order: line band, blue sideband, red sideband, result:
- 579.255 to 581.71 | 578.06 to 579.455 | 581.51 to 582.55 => -0.06 nm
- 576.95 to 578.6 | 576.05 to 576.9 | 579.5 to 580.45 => -0.10 nm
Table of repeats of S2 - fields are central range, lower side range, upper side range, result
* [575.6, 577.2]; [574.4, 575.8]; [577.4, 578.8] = -0.04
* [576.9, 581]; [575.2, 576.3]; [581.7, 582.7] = -0.07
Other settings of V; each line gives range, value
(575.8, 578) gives 17.1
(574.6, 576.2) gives 15.1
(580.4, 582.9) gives 12.9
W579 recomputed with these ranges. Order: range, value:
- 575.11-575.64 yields 18.5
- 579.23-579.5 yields 16.9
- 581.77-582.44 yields 14.4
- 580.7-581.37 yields 18.5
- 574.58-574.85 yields 15.4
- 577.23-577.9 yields 19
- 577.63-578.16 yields 18.3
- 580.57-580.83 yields 18.1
